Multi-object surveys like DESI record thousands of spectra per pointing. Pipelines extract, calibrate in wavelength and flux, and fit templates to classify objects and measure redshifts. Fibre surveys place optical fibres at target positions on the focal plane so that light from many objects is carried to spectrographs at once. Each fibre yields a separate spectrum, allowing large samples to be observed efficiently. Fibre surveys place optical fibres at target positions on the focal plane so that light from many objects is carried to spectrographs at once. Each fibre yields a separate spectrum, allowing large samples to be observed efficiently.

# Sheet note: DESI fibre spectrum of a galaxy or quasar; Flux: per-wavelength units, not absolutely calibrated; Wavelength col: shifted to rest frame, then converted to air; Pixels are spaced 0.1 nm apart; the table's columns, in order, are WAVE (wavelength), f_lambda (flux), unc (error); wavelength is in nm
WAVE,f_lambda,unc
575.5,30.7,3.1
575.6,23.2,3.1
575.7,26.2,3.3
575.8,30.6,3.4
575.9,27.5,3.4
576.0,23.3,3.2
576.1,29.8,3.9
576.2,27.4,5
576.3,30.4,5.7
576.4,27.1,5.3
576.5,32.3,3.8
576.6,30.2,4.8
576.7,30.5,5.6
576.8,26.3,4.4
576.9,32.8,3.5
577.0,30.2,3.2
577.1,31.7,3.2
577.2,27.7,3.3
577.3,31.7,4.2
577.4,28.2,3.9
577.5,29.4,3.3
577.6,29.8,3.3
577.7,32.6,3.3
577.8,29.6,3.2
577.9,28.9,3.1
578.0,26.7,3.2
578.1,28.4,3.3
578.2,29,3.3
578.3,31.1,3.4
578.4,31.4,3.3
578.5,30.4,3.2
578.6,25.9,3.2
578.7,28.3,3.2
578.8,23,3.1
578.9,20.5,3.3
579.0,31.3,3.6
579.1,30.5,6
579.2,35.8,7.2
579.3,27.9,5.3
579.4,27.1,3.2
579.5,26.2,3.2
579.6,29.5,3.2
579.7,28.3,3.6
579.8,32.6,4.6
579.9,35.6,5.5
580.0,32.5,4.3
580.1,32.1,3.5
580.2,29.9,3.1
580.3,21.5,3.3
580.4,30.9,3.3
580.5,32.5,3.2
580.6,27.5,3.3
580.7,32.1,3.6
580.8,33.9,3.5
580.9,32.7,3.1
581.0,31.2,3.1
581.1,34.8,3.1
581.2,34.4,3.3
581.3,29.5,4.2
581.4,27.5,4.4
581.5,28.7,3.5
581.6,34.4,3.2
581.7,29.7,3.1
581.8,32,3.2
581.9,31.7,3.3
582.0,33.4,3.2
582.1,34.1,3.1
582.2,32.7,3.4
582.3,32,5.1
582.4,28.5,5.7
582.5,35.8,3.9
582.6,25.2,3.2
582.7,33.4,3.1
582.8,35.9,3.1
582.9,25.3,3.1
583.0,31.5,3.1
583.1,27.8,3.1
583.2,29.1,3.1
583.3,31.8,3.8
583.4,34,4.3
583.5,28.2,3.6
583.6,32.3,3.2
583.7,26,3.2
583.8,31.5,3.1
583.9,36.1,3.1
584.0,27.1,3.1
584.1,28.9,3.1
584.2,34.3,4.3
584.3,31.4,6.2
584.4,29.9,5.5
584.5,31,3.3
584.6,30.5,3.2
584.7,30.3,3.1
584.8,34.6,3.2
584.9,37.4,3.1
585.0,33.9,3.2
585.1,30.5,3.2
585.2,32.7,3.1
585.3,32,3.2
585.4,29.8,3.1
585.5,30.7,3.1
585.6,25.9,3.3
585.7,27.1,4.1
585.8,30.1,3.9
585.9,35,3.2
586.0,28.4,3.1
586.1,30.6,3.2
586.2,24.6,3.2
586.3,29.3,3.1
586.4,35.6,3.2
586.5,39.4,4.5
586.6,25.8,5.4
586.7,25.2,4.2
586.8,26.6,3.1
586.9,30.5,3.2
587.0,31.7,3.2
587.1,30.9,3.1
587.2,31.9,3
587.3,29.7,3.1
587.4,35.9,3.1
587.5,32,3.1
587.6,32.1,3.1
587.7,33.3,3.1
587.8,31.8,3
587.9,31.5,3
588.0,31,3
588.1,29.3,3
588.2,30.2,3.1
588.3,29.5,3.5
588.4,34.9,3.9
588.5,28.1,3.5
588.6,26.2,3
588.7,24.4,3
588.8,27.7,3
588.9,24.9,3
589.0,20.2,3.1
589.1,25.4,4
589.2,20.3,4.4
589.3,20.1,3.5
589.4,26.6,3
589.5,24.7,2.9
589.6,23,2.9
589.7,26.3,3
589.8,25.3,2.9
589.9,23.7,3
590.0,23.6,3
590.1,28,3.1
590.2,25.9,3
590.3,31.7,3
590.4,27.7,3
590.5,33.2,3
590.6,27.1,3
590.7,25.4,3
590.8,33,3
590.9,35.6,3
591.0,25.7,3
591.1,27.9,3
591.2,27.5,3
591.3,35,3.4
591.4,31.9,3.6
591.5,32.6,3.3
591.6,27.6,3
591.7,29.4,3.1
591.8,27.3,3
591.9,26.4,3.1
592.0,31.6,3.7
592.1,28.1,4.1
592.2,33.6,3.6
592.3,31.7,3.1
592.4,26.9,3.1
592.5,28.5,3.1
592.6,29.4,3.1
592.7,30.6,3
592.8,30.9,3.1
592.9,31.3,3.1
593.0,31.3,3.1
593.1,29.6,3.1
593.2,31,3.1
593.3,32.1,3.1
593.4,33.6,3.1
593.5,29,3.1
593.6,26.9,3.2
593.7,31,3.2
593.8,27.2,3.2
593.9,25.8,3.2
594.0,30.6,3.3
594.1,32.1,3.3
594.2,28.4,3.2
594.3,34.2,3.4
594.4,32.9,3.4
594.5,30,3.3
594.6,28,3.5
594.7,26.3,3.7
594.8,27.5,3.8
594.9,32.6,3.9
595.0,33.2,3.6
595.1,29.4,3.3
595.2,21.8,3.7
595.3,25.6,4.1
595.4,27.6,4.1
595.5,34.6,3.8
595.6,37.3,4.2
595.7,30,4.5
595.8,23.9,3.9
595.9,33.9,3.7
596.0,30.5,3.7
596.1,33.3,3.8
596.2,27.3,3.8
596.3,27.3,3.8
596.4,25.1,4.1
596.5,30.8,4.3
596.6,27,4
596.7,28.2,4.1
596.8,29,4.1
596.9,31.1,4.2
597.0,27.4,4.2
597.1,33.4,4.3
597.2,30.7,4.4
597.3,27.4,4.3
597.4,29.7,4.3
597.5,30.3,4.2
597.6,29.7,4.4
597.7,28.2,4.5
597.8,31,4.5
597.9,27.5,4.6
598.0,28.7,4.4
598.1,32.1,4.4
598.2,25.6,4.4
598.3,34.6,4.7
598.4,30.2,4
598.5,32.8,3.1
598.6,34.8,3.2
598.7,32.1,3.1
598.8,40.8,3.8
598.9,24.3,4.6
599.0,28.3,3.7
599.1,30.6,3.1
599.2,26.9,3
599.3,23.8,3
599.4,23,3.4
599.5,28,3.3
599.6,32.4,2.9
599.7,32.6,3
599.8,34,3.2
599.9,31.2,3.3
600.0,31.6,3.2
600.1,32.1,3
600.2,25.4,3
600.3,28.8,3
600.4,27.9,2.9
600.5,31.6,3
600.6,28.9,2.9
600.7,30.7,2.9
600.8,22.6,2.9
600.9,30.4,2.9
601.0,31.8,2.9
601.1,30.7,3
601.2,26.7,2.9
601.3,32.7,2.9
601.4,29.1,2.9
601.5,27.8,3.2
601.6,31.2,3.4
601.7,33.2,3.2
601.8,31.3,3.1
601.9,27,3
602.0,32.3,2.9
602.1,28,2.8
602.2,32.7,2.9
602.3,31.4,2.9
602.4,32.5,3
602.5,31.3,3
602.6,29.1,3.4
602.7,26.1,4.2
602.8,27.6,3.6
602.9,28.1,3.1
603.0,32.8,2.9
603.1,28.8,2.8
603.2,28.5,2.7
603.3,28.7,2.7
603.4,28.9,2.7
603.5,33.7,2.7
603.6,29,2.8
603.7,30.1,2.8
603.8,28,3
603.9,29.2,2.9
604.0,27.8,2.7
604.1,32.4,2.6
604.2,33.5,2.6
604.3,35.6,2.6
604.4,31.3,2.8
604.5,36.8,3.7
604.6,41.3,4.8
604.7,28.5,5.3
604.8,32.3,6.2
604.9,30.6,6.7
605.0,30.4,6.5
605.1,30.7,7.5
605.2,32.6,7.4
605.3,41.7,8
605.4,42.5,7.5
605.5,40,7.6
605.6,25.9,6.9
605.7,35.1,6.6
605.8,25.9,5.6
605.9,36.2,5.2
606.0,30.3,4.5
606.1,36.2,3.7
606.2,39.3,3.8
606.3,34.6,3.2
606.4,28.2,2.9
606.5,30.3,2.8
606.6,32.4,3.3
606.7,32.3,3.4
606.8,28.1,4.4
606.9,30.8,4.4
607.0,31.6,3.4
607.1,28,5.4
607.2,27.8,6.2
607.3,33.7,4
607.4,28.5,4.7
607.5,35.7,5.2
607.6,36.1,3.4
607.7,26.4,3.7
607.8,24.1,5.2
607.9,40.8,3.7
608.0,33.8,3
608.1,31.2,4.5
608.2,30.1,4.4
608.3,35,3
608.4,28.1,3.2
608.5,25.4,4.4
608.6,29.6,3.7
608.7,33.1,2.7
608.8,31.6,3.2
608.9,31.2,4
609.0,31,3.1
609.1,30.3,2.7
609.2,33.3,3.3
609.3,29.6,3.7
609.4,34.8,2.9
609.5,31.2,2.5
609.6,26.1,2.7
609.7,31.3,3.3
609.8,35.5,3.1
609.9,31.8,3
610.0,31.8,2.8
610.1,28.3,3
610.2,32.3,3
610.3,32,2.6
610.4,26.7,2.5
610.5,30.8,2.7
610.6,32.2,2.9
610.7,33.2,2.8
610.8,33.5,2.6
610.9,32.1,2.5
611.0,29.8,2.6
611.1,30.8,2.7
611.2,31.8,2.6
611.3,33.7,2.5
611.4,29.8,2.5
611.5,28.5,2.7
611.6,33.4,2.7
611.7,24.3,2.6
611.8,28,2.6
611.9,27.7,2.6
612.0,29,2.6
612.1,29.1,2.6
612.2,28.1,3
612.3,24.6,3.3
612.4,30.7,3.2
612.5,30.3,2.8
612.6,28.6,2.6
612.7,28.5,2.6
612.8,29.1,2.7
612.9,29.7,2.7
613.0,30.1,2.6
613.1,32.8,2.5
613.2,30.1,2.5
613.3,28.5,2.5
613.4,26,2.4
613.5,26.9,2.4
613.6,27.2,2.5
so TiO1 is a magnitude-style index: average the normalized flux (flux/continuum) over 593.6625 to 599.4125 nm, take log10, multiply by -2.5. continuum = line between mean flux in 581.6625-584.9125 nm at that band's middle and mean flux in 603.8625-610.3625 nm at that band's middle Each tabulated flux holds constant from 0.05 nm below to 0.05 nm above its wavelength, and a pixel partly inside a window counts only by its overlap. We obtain 0.073 mag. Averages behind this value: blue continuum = 31.3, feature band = 29.7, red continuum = 32.1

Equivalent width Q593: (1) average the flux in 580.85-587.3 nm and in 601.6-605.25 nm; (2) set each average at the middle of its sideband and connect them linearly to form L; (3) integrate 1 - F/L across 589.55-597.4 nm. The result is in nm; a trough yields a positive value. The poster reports 0.41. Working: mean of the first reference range 31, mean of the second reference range 30.9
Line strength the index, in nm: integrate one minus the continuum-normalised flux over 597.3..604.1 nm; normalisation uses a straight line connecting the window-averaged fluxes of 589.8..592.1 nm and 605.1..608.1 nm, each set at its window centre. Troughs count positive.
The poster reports 0.30 nm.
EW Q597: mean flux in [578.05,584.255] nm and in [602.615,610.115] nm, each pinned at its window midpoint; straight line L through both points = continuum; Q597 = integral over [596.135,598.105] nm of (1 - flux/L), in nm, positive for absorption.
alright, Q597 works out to 0.13 nm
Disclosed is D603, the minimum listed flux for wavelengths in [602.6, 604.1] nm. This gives 26.1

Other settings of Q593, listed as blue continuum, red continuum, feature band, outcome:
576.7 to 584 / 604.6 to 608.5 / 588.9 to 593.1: 0.41 nm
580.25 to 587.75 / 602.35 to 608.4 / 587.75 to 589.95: 0.32 nm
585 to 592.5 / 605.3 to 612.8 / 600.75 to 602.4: 0.02 nm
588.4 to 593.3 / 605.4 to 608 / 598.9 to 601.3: 0.11 nm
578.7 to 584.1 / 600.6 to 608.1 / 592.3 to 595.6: 0.12 nm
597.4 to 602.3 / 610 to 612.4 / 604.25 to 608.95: -0.37 nm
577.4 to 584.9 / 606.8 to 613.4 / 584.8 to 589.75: 0.19 nm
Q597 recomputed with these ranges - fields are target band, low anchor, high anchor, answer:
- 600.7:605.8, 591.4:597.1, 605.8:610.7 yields -0.06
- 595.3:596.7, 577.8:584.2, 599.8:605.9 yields 0.05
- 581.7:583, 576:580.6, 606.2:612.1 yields -0.09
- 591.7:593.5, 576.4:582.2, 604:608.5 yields 0.07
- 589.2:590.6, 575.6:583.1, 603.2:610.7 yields 0.21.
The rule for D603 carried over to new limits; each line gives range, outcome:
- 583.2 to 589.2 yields 20.2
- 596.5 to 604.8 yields 22.6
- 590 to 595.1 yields 23.6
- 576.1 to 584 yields 20.5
